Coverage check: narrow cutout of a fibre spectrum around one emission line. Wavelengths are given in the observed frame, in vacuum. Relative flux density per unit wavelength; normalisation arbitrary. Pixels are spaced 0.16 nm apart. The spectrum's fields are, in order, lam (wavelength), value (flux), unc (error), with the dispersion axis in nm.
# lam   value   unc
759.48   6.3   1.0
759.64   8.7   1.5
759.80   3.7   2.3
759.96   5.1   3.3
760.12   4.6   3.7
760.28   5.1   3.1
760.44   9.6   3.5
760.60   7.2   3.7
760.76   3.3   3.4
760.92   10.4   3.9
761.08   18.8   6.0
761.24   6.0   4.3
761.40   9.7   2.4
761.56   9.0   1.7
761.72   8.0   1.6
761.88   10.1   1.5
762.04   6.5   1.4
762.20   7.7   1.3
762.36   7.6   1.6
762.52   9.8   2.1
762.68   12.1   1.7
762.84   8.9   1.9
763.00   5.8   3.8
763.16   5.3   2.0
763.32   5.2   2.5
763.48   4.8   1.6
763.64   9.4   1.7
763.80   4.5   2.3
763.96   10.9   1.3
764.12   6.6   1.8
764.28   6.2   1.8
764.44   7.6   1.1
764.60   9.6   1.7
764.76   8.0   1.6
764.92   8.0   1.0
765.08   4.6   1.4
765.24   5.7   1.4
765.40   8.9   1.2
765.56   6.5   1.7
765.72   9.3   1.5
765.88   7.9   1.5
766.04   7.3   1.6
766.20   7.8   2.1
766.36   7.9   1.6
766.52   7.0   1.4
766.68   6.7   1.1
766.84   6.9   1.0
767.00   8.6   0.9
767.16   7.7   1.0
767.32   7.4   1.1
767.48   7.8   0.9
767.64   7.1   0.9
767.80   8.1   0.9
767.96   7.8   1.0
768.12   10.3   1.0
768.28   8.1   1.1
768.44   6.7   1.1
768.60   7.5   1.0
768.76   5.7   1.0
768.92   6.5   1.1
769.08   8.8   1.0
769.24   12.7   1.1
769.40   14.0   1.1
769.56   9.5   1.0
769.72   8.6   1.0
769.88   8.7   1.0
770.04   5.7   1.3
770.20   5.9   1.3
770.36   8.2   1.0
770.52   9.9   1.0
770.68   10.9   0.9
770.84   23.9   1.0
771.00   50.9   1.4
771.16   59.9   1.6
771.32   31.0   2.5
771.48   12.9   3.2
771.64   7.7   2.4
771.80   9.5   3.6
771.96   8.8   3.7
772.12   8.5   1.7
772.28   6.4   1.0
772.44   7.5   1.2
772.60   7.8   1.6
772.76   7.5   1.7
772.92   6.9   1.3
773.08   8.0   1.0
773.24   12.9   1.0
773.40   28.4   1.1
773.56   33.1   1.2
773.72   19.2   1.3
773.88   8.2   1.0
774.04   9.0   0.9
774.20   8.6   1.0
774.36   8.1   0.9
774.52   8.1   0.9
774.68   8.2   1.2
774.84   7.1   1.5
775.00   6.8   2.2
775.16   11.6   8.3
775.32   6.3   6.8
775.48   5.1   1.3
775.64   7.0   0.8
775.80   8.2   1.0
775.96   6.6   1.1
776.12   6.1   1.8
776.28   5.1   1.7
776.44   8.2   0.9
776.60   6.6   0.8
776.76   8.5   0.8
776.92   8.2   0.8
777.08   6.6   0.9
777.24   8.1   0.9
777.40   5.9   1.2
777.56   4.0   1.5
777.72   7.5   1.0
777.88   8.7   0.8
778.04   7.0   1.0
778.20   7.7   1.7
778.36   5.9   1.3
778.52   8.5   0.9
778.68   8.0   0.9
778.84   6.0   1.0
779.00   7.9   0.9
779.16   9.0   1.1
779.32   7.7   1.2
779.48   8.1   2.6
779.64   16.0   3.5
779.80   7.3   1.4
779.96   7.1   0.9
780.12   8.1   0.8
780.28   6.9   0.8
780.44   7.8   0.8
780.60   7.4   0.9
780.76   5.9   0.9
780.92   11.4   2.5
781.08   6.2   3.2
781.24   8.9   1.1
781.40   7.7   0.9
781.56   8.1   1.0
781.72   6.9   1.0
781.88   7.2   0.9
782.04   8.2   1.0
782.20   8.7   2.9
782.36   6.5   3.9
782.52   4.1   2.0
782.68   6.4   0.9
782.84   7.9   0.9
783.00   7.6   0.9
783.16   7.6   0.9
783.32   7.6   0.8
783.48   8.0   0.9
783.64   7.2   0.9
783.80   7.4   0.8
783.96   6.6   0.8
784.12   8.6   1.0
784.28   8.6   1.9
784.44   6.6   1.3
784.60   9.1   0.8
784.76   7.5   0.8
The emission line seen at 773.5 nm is [N II] 6583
